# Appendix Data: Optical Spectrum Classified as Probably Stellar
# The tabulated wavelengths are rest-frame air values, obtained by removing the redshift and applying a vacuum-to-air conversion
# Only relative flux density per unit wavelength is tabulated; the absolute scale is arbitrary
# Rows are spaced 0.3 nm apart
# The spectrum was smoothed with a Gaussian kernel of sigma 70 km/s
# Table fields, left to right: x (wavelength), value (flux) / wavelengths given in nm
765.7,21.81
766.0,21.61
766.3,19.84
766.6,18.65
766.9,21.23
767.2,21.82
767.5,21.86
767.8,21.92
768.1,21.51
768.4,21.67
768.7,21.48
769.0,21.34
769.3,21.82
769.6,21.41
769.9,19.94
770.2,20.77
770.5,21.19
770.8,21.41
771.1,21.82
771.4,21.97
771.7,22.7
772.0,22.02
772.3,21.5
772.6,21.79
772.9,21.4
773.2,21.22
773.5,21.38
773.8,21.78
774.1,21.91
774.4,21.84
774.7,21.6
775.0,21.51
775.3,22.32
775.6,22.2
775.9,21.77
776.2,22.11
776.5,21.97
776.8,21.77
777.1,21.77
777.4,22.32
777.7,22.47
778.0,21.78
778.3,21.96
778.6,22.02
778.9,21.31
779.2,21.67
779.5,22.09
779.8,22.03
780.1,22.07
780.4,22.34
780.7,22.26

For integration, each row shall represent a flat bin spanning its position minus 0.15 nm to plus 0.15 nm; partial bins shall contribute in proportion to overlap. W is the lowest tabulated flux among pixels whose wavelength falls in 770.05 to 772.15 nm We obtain 20.77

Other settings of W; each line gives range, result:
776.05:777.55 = 21.77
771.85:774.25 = 21.22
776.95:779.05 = 21.31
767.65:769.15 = 21.34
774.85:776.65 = 21.51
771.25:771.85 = 21.97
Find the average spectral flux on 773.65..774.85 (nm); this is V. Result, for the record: 21.8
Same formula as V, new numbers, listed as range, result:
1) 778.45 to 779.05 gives 21.7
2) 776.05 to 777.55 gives 22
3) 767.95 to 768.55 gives 21.6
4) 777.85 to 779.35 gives 21.7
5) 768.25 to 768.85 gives 21.6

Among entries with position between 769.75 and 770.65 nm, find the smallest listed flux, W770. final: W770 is 19.94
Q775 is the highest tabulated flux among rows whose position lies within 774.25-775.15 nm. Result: 21.84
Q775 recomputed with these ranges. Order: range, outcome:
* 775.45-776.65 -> 22.2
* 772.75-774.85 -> 21.91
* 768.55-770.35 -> 21.82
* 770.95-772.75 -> 22.7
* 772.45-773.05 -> 21.79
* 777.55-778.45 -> 22.47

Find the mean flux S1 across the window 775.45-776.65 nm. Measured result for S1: 22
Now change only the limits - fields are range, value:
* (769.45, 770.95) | 20.9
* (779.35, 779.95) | 22.1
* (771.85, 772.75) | 21.8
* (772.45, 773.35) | 21.5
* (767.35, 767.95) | 21.9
